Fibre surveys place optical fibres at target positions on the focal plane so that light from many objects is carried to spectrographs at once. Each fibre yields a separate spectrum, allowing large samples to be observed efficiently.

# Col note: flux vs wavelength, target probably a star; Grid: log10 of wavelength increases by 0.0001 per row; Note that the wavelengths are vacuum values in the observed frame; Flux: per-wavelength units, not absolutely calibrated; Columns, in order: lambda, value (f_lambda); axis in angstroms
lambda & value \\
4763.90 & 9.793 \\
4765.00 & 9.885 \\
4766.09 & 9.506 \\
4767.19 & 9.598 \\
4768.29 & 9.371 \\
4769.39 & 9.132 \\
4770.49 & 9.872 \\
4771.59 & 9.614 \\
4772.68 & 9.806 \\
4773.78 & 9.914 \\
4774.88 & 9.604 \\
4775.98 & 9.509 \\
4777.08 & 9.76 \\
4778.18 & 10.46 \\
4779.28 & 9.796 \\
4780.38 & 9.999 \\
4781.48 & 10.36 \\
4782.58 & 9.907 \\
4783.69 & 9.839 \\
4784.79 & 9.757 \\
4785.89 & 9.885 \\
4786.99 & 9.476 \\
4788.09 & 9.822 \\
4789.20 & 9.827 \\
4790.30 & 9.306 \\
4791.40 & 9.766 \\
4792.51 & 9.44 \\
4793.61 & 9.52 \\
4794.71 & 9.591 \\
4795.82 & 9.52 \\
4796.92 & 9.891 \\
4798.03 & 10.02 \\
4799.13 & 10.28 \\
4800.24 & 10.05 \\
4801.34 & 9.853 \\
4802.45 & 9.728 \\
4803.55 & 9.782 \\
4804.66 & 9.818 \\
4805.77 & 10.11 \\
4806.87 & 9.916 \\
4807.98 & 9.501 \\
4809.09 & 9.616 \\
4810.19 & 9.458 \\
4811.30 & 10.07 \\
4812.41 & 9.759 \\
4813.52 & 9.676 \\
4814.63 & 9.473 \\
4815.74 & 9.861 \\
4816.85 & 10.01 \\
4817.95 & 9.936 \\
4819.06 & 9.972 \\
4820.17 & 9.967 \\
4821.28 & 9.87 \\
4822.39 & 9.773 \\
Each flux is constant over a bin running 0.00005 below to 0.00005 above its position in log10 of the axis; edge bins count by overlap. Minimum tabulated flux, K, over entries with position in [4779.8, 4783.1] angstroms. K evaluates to 9.907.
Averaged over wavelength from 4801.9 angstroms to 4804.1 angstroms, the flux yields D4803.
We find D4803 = 9.78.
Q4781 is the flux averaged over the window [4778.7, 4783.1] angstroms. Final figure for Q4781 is 10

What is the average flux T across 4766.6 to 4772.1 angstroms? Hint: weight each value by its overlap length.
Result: 9.5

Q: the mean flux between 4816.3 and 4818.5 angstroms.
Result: 10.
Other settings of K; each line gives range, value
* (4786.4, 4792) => 9.306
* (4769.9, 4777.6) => 9.509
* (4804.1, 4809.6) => 9.501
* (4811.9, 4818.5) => 9.473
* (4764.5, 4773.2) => 9.132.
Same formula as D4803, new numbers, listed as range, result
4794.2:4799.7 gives 9.85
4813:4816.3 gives 9.66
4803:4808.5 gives 9.83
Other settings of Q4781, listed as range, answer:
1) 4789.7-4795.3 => 9.53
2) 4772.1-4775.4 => 9.8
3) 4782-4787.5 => 9.77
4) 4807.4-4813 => 9.67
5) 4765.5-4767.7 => 9.58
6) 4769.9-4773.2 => 9.77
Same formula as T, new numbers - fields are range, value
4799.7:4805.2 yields 9.85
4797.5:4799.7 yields 10.2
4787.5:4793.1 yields 9.63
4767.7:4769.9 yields 9.24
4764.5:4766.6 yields 9.73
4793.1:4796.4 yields 9.55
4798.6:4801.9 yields 10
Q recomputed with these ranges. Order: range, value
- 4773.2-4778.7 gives 9.84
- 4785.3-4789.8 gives 9.75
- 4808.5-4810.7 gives 9.56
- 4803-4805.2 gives 9.8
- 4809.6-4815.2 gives 9.68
